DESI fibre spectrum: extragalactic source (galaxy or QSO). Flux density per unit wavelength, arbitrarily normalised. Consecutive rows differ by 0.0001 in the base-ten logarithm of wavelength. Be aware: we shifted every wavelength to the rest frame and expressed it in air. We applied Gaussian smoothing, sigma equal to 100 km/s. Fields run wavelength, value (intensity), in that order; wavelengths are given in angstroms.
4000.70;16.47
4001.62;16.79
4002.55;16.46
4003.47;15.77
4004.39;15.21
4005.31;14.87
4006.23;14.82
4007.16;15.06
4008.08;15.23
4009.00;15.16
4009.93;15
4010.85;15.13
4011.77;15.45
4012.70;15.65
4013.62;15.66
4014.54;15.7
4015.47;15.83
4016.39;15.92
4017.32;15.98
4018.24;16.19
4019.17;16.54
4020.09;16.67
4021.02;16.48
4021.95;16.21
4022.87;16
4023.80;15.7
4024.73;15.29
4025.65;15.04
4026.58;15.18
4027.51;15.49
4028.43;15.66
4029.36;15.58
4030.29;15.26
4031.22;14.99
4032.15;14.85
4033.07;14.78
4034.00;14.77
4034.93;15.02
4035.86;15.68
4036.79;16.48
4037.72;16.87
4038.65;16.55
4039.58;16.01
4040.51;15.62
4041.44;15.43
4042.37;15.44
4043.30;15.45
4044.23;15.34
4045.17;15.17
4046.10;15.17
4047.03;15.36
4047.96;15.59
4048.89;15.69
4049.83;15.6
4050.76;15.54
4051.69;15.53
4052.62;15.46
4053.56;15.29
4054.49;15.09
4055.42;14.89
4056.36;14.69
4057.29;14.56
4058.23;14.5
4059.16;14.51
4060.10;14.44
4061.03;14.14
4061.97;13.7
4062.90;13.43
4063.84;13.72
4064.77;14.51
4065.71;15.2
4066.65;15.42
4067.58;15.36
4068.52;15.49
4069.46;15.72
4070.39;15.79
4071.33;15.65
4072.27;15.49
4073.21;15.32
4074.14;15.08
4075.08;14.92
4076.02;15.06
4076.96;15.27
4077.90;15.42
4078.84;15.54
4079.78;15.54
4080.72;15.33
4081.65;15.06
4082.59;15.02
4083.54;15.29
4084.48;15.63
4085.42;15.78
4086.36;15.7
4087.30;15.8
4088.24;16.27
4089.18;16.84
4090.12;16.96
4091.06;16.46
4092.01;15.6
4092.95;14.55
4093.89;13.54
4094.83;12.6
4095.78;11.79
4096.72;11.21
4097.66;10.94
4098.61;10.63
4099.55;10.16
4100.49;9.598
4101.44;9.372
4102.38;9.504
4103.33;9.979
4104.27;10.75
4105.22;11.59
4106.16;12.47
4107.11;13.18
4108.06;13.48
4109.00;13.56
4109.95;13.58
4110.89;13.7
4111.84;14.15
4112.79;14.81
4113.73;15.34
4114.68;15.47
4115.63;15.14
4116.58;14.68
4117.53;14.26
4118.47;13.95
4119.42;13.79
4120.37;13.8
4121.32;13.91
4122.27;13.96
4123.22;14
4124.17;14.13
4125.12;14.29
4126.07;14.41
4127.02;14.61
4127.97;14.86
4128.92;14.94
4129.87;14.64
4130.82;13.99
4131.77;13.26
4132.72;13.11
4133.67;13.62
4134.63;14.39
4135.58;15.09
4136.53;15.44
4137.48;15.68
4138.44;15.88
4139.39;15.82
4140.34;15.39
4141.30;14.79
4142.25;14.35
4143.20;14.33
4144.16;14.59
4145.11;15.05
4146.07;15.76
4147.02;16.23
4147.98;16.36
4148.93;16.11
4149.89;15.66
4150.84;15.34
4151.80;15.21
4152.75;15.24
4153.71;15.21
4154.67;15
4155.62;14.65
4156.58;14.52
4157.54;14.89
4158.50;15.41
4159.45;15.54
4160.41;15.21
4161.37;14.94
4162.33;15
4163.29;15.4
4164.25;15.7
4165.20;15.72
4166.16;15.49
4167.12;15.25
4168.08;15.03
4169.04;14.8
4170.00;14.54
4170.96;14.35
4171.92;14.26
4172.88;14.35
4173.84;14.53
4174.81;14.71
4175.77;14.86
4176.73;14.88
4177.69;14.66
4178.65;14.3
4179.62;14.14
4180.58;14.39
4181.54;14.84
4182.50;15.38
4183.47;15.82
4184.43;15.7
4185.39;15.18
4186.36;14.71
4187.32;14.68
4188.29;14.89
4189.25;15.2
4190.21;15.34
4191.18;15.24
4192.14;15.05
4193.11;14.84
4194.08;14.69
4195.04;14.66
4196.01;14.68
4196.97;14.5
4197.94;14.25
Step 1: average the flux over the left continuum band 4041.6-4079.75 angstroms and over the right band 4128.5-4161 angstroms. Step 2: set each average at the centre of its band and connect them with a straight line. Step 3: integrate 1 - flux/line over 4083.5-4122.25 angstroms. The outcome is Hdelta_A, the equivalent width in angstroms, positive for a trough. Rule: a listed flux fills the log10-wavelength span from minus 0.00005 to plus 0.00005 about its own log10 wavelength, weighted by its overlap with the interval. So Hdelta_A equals 3.9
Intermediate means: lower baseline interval 15.1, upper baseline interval 15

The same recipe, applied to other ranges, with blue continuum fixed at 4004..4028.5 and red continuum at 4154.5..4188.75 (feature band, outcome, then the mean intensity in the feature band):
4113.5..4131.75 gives 0.9 angstroms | 14.4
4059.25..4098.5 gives 1.2 angstroms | 14.8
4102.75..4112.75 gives 1.6 angstroms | 12.7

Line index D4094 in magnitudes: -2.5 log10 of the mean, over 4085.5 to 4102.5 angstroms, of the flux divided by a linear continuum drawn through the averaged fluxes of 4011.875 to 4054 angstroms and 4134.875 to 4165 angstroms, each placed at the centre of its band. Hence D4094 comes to 0.160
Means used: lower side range 15.6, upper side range 15.3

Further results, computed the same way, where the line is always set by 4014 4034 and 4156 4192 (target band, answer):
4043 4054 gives 0.01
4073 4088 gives 0.00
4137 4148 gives -0.01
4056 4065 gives 0.09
